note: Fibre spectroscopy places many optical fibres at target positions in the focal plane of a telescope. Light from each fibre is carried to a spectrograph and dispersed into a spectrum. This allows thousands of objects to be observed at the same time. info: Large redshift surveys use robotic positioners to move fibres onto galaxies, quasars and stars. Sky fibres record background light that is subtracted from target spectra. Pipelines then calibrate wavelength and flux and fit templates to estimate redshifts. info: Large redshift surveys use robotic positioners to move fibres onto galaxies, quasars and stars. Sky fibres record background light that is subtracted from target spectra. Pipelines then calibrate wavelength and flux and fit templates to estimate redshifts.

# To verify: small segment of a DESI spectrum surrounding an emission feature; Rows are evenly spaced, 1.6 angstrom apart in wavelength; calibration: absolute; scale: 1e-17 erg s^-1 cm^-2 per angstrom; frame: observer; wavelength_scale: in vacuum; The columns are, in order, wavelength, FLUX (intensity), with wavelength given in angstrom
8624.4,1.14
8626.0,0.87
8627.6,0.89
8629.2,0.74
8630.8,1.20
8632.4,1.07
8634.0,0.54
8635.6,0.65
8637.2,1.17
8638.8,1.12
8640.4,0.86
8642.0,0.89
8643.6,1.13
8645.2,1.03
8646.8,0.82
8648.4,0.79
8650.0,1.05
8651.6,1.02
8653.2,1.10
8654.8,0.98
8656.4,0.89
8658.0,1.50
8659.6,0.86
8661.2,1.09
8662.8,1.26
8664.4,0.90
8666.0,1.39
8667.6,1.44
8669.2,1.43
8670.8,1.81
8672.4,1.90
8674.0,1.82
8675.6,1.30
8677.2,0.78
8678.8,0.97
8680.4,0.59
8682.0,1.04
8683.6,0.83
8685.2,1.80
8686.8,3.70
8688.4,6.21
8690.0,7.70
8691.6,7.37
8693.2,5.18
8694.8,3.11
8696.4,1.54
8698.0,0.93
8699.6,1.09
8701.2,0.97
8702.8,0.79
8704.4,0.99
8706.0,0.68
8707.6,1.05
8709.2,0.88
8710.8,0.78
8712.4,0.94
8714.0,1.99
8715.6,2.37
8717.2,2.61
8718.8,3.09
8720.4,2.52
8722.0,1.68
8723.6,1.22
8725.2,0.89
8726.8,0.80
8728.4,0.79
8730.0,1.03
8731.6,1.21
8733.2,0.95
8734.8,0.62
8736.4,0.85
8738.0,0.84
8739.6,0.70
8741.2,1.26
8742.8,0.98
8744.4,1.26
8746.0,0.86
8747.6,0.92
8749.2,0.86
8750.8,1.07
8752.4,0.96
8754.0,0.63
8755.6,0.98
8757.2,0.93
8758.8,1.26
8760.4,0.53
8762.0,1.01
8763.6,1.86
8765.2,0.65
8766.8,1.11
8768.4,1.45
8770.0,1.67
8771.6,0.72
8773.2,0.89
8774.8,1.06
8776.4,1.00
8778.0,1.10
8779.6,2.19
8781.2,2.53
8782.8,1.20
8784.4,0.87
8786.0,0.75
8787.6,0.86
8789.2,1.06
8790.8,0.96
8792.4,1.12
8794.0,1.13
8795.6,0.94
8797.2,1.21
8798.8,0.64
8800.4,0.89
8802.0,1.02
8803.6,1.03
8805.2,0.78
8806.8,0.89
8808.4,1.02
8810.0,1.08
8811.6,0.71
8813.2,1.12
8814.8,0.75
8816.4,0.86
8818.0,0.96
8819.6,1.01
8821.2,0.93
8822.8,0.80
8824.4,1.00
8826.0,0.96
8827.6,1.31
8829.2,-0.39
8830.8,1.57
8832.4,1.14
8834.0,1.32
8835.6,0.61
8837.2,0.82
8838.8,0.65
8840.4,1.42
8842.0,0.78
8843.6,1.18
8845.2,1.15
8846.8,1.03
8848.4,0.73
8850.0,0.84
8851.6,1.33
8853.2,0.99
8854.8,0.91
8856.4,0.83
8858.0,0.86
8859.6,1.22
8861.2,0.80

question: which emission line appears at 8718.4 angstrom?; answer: [N II] 6583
